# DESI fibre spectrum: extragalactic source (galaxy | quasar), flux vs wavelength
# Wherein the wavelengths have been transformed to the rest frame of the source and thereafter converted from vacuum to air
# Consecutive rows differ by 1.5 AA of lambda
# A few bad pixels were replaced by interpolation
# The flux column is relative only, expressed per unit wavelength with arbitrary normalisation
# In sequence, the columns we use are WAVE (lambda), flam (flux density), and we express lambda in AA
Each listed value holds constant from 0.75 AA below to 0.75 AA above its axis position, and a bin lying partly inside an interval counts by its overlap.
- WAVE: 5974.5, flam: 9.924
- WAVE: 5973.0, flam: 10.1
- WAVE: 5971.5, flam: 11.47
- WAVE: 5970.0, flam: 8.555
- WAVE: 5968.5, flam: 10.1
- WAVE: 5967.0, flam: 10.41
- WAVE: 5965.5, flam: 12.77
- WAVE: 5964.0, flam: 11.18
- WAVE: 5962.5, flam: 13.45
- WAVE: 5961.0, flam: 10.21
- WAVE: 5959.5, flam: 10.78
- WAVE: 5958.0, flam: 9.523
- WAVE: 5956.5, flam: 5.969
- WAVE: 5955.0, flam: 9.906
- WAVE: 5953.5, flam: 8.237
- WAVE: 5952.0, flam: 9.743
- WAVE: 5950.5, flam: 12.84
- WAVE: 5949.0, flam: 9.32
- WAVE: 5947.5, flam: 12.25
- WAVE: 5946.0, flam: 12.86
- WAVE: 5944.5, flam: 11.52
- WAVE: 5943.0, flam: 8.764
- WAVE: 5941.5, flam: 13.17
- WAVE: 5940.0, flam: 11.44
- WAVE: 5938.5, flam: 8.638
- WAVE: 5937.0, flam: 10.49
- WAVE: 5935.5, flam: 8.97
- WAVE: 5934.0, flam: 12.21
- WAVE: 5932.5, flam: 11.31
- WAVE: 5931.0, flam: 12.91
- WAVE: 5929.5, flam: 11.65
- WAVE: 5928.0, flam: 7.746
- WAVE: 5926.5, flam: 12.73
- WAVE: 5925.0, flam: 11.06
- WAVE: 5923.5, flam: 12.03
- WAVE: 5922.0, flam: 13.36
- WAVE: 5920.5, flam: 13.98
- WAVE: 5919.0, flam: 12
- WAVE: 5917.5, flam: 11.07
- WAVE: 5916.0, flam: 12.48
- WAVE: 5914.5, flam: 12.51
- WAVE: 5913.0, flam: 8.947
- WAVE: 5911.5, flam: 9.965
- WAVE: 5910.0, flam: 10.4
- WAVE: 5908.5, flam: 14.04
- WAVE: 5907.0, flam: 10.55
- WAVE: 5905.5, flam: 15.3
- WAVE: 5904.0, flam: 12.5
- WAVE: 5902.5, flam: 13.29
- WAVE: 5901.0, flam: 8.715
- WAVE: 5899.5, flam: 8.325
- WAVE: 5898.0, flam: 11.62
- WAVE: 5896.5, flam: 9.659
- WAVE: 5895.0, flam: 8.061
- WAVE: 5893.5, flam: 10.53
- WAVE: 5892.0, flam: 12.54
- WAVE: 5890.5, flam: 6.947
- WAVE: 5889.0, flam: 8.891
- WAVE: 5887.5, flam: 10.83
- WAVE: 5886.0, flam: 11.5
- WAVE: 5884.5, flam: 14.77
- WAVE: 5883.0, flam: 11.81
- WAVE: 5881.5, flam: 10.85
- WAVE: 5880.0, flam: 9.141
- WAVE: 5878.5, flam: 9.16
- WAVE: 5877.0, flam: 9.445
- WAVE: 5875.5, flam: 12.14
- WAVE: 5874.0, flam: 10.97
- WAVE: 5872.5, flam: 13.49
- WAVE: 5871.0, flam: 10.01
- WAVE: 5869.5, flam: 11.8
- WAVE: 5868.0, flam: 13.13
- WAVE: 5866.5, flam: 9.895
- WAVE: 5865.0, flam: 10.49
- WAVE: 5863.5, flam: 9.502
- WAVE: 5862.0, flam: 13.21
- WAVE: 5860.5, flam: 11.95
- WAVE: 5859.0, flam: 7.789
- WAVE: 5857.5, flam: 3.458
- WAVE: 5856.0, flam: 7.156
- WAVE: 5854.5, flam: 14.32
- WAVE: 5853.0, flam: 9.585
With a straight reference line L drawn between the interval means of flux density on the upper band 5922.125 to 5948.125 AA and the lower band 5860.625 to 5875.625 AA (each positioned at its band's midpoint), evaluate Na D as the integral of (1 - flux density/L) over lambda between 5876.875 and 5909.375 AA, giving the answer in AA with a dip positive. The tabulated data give 1.4 AA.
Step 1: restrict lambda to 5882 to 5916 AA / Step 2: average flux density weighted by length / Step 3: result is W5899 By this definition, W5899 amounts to 11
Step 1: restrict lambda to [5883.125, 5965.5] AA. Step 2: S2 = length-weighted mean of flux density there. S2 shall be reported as 11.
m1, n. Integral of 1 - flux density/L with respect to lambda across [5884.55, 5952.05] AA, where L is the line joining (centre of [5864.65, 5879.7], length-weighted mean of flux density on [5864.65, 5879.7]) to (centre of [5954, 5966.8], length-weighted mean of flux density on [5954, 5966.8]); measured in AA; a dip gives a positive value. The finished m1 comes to -2.9 AA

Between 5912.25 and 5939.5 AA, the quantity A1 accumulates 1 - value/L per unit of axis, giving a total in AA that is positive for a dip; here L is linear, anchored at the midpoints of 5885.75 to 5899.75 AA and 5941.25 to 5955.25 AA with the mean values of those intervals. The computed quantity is -2.4 AA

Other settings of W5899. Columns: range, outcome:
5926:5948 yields 11.1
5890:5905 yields 10.4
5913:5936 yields 11.7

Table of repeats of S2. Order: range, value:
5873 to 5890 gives 10.8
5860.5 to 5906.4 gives 11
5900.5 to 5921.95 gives 11.9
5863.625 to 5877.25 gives 11.2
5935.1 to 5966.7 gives 10.6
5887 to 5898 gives 9.74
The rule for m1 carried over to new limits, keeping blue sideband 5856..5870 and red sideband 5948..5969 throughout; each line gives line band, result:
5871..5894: -1.87 AA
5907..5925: -2.89 AA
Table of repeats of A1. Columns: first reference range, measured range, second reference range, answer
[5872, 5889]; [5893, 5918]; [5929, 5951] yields 0.2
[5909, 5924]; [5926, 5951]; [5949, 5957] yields -1.8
